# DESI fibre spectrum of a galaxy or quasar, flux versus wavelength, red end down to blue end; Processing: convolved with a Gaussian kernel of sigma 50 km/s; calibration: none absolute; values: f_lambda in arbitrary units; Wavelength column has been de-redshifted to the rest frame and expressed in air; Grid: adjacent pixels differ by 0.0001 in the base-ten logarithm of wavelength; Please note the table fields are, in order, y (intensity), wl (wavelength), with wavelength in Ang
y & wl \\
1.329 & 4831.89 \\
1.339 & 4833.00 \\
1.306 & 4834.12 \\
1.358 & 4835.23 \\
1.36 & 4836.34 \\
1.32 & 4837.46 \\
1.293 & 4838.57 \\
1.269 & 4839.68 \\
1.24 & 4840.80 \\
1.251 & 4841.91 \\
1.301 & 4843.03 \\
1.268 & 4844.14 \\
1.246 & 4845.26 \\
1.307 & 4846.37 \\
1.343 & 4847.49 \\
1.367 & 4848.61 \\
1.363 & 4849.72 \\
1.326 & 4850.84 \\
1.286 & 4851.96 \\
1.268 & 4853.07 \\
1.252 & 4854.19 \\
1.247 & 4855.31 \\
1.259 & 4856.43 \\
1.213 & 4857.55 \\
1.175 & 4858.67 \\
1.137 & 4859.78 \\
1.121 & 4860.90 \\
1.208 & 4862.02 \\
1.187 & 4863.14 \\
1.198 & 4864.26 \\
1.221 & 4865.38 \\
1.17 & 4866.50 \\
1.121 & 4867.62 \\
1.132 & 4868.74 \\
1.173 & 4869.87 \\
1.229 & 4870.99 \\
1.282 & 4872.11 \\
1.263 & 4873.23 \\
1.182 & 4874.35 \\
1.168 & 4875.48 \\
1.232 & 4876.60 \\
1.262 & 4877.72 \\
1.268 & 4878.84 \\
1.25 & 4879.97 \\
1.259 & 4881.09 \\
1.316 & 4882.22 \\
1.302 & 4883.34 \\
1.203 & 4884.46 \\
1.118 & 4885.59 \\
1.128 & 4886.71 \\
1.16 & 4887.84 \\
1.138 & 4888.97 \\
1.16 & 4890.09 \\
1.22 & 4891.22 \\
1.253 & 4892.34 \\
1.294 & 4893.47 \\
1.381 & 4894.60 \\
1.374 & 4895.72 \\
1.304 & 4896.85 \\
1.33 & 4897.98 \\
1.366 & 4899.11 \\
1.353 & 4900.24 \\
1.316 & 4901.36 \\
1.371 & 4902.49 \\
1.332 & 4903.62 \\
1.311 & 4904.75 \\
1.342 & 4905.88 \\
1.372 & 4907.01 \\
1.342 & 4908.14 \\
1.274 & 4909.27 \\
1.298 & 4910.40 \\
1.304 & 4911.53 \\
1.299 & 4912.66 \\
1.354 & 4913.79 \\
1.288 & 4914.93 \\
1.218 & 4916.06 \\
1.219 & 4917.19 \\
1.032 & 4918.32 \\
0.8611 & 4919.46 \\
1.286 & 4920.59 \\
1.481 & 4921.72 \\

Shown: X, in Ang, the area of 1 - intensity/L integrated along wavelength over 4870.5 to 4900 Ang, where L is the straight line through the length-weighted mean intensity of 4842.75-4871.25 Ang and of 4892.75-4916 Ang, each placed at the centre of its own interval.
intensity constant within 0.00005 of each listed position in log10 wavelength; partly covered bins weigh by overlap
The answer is 0.9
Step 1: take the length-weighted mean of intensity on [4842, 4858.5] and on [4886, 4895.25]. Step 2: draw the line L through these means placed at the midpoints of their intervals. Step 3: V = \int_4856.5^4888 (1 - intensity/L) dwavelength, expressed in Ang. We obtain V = 1.10 Ang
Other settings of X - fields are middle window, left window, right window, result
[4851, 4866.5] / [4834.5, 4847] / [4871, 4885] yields 0.7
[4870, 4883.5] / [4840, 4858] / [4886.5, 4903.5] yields 0.4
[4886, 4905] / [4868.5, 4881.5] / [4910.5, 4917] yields -0.3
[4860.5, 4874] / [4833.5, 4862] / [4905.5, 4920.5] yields 0.8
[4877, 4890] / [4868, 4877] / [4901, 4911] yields 0.3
